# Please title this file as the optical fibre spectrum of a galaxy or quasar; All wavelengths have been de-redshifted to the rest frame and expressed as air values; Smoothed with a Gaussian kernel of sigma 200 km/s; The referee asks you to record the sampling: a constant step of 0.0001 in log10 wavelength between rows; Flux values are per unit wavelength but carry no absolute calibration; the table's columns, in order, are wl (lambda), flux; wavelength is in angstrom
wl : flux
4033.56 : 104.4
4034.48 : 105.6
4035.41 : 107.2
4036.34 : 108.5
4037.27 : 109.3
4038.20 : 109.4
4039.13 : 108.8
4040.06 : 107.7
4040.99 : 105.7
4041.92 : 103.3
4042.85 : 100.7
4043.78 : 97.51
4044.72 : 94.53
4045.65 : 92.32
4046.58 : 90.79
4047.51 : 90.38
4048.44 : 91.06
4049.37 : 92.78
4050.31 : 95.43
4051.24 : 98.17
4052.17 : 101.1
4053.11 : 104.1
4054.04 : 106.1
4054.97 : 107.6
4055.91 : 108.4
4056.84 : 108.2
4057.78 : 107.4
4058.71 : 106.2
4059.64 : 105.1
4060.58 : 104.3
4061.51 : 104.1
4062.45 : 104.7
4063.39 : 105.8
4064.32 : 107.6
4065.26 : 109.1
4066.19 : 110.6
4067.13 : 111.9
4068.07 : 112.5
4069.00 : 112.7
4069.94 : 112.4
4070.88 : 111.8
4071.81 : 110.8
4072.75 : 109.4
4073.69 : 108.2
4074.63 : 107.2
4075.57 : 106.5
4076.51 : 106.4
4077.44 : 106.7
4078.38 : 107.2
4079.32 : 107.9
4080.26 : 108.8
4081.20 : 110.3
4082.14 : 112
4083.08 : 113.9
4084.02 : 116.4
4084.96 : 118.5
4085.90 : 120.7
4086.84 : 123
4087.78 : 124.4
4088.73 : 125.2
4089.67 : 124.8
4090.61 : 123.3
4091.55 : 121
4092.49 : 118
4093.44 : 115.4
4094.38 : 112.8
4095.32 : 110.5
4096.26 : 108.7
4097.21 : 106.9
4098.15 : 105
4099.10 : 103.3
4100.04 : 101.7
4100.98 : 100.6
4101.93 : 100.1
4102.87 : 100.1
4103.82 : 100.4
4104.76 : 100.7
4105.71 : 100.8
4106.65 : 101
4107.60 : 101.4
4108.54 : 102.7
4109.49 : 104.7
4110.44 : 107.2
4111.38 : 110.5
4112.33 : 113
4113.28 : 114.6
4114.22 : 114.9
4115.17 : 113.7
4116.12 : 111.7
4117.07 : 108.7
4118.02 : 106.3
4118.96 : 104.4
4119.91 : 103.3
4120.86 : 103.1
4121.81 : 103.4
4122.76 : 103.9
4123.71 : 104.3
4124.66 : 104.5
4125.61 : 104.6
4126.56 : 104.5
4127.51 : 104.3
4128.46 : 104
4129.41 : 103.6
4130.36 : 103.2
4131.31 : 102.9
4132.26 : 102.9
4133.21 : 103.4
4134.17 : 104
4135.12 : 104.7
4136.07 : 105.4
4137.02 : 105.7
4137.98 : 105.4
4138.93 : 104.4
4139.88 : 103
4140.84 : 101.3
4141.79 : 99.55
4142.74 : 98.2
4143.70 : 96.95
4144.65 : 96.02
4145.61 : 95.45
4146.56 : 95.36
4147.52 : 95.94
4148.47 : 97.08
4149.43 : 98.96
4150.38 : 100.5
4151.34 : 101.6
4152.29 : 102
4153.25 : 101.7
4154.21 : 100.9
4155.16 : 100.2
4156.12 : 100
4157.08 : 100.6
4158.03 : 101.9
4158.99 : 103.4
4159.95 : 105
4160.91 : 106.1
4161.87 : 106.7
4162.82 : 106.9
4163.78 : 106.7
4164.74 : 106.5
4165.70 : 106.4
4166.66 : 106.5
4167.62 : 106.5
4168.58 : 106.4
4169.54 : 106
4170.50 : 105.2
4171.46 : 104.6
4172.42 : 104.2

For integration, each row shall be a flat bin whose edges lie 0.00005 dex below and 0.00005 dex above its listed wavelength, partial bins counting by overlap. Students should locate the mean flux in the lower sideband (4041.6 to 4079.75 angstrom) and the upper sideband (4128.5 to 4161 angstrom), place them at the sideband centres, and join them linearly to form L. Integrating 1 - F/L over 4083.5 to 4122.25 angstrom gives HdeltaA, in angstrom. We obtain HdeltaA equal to -2.7 angstrom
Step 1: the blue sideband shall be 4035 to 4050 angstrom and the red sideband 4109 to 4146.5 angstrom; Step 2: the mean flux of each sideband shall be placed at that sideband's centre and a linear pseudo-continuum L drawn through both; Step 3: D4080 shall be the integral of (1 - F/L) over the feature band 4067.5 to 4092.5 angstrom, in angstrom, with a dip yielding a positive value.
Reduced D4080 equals -2.9 angstrom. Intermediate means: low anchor 101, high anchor 105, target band 114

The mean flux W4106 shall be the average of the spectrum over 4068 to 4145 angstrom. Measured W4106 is 108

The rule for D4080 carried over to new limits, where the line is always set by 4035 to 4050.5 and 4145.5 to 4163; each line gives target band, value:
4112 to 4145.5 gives -1.2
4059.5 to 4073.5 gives -1.2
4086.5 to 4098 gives -1.9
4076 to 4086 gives -1.1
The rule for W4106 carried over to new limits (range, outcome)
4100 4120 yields 106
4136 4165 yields 102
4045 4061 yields 101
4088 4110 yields 108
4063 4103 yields 112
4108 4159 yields 103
